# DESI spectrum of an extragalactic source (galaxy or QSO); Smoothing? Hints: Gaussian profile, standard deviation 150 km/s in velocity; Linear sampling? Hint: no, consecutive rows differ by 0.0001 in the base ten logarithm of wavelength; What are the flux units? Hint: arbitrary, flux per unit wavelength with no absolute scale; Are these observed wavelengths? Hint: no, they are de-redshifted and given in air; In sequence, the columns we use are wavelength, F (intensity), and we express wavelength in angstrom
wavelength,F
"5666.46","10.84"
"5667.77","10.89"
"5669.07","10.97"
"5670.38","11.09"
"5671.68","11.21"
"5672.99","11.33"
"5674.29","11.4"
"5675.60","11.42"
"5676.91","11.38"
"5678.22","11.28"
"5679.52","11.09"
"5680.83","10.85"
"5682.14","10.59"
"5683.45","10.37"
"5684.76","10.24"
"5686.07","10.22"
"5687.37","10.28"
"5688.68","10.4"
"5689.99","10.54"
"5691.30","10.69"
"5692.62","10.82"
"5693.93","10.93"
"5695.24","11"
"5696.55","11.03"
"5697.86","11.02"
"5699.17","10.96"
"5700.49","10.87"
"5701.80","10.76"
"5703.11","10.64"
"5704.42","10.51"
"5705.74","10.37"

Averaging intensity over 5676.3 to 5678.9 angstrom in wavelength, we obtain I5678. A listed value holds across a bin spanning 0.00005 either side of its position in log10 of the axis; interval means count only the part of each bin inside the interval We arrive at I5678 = 11.3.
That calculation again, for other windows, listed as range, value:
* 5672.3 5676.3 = 11.4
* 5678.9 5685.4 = 10.6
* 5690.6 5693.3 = 10.7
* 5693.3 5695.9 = 11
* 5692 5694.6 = 10.9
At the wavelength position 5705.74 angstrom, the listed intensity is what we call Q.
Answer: 10.37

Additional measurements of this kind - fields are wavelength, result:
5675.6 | 11.42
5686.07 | 10.22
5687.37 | 10.28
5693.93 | 10.93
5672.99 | 11.33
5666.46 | 10.84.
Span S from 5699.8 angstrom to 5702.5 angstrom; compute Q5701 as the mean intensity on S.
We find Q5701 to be 10.8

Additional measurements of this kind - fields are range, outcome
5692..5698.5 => 11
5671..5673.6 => 11.3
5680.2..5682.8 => 10.7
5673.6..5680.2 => 11.3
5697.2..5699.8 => 11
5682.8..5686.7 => 10.3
